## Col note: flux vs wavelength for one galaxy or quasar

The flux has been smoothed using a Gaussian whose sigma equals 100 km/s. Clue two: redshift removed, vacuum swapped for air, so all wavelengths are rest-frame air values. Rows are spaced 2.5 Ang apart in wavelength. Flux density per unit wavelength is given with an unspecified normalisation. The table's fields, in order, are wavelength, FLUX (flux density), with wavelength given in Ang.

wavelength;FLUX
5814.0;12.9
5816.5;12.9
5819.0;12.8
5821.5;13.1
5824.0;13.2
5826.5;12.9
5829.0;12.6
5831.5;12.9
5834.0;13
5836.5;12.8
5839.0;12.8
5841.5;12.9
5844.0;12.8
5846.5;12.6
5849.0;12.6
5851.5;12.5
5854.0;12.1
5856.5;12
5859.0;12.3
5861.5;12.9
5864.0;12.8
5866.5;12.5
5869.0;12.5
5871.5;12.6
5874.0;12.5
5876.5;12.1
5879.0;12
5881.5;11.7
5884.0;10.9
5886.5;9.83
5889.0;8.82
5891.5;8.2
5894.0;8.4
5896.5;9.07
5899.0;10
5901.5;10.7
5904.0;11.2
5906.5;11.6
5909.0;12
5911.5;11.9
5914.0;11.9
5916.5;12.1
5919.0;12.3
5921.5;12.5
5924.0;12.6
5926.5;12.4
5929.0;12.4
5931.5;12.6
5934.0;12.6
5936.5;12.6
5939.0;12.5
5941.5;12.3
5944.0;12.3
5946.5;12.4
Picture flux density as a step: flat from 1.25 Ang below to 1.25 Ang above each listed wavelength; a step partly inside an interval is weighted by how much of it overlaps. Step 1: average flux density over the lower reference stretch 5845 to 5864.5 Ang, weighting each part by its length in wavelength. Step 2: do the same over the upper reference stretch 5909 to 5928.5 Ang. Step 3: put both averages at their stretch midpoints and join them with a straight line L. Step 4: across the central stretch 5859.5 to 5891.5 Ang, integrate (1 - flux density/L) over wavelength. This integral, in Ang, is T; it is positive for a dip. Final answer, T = 2.0 Ang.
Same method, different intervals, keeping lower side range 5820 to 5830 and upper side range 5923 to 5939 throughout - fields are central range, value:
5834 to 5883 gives 1.3 Ang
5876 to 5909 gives 6.0 Ang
